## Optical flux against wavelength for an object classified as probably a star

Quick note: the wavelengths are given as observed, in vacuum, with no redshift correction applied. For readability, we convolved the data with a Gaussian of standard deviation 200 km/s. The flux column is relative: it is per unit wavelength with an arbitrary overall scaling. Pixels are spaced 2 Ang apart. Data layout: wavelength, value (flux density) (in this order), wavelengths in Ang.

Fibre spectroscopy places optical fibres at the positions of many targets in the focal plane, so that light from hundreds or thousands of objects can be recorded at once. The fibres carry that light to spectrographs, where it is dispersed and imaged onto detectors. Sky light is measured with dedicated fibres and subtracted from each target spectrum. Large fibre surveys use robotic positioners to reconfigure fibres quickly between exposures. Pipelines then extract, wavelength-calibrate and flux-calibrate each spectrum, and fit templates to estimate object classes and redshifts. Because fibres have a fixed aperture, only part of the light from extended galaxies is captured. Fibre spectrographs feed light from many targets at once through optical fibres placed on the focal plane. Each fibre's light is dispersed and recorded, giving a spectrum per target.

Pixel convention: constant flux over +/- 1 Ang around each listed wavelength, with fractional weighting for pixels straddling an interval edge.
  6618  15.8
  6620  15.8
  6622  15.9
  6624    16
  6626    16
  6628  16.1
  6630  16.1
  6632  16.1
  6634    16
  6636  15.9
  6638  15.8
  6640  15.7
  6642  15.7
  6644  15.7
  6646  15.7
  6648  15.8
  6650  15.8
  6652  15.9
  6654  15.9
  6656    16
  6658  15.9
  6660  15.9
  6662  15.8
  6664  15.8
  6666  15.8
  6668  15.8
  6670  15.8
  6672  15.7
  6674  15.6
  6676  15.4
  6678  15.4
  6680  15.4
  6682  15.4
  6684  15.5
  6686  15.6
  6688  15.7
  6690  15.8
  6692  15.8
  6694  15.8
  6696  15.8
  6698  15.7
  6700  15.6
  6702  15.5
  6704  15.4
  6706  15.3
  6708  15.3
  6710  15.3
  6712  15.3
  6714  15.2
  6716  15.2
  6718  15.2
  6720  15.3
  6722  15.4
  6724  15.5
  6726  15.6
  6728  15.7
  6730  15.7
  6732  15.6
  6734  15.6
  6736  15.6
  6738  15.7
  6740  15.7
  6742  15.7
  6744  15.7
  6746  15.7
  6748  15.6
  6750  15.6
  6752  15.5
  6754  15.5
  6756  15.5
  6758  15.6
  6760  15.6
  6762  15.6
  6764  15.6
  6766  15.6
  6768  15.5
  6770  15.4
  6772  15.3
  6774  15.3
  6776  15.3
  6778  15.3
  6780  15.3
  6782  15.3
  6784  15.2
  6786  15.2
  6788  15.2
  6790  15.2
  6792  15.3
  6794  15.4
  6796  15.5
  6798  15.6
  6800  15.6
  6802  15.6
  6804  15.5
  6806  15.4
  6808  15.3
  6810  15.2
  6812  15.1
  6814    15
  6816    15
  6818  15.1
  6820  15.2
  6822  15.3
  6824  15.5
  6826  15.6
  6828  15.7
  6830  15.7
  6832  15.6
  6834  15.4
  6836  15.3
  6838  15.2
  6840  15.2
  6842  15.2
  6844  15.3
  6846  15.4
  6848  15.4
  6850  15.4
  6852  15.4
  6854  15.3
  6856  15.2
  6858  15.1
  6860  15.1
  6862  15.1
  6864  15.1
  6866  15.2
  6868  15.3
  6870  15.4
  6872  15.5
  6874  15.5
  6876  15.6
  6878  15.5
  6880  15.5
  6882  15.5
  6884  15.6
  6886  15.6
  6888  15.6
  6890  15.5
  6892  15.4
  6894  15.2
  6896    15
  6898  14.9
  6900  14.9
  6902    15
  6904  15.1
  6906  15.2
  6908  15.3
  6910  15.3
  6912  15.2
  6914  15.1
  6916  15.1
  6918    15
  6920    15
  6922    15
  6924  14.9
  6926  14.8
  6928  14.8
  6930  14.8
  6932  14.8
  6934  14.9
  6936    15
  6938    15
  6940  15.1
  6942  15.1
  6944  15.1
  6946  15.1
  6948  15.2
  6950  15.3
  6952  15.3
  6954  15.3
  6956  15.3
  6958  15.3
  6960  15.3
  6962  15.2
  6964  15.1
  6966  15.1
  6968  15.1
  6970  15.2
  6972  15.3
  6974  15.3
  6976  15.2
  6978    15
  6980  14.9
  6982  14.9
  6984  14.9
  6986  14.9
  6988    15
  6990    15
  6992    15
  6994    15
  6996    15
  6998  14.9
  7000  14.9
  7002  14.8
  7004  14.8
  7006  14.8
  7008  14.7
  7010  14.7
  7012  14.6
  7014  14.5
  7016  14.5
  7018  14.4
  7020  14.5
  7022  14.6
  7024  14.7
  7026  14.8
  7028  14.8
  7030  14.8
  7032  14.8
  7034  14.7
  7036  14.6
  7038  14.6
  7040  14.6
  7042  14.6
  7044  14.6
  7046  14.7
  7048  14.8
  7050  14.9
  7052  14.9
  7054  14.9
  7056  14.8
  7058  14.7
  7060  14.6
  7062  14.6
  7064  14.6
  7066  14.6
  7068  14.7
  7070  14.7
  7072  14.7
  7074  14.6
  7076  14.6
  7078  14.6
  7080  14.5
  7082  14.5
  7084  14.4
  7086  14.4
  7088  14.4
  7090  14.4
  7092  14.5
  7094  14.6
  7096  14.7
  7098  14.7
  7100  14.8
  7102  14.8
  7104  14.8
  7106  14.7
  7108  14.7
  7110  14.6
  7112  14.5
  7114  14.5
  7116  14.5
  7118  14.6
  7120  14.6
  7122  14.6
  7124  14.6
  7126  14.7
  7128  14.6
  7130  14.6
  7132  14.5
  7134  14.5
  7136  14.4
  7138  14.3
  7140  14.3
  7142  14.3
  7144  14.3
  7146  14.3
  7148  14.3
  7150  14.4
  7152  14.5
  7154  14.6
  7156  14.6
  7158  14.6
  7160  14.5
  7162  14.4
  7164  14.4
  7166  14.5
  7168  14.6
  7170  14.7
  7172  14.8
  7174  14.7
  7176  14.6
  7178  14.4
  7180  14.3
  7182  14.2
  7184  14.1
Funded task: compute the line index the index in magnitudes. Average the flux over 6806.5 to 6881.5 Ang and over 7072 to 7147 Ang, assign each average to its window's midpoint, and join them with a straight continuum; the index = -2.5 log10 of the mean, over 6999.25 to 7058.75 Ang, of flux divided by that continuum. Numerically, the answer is 0.01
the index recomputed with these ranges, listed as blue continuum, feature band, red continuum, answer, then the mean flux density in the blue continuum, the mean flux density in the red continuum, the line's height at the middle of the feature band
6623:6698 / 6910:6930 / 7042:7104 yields 0.01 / 15.8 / 14.6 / 15.1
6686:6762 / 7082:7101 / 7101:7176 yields 0.01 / 15.5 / 14.5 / 14.7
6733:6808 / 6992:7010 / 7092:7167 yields 0.00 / 15.5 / 14.5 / 14.9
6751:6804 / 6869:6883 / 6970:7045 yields -0.02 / 15.4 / 14.8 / 15.2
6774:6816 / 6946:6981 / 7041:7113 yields -0.02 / 15.3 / 14.6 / 14.9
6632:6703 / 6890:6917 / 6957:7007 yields 0.00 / 15.7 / 15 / 15.2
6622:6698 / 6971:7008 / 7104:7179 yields 0.00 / 15.8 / 14.5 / 14.9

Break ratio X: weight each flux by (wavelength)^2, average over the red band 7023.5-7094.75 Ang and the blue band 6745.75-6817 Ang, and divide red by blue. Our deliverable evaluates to 1.03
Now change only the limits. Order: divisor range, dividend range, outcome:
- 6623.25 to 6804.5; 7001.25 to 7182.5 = 1.04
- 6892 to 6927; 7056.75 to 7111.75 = 1.02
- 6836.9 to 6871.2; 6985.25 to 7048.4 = 1.01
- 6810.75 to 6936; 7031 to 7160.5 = 1.02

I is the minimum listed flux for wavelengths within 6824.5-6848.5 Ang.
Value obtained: 15.2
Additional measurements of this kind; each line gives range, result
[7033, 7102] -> 14.4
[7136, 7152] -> 14.3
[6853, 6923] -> 14.9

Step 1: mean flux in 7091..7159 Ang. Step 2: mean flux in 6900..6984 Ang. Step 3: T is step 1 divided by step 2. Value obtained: 1.0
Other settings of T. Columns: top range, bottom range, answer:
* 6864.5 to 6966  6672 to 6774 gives 0.98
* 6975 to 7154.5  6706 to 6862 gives 0.95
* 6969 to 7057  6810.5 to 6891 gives 0.96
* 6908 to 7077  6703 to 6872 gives 0.97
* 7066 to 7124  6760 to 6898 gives 0.95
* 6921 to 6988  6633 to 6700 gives 0.96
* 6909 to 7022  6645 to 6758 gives 0.96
